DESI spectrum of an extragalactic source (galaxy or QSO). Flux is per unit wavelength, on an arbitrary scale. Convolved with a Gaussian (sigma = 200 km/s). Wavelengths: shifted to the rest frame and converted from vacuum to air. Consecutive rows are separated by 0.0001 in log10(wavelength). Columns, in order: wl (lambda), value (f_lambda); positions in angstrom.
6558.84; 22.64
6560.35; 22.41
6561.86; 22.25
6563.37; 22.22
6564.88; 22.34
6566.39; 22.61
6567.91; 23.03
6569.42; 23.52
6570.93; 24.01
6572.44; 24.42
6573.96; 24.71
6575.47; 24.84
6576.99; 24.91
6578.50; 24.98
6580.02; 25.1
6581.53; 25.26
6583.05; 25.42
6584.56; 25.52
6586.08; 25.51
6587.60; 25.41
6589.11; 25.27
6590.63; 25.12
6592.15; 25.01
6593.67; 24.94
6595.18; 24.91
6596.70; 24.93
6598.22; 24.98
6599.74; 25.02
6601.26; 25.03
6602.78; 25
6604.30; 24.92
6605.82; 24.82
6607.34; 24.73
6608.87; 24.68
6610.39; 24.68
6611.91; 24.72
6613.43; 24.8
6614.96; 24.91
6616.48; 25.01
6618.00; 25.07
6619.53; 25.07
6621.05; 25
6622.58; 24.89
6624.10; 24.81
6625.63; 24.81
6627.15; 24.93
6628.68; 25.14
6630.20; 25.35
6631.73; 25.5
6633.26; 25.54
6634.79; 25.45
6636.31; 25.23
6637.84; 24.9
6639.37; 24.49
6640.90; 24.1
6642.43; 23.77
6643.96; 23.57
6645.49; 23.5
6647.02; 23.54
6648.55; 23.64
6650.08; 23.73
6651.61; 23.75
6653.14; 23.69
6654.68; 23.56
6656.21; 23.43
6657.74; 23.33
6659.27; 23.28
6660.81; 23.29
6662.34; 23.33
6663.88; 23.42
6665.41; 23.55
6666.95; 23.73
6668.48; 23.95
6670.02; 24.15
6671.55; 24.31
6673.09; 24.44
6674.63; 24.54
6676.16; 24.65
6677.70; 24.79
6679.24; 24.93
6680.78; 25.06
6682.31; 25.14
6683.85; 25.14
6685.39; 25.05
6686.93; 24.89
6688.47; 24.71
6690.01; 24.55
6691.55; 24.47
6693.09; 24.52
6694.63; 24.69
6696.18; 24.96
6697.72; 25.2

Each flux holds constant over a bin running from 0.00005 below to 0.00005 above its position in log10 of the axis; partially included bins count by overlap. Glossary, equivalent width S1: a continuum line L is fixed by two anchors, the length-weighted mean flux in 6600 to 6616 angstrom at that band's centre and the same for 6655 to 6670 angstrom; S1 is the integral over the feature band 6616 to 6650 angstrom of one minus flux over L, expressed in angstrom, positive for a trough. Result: -0.6 angstrom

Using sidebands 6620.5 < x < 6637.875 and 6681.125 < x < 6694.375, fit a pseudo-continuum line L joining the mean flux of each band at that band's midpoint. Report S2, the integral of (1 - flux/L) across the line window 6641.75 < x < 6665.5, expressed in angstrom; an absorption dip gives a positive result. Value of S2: 1.4 angstrom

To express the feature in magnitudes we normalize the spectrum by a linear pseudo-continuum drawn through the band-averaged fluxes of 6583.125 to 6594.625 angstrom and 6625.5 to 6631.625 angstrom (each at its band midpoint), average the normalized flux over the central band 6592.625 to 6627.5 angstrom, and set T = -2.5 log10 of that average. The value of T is 0.013 mag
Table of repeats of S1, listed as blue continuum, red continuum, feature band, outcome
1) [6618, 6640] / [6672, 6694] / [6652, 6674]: 1.1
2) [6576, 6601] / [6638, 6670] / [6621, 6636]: -0.6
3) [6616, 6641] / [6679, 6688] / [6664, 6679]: 0.5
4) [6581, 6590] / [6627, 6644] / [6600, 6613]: 0.2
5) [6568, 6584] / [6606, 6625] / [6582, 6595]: -0.3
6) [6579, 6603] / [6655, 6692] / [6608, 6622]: 0.0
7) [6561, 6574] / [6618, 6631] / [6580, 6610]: -1.3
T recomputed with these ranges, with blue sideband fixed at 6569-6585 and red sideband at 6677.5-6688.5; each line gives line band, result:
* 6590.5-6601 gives -0.01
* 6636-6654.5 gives 0.04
